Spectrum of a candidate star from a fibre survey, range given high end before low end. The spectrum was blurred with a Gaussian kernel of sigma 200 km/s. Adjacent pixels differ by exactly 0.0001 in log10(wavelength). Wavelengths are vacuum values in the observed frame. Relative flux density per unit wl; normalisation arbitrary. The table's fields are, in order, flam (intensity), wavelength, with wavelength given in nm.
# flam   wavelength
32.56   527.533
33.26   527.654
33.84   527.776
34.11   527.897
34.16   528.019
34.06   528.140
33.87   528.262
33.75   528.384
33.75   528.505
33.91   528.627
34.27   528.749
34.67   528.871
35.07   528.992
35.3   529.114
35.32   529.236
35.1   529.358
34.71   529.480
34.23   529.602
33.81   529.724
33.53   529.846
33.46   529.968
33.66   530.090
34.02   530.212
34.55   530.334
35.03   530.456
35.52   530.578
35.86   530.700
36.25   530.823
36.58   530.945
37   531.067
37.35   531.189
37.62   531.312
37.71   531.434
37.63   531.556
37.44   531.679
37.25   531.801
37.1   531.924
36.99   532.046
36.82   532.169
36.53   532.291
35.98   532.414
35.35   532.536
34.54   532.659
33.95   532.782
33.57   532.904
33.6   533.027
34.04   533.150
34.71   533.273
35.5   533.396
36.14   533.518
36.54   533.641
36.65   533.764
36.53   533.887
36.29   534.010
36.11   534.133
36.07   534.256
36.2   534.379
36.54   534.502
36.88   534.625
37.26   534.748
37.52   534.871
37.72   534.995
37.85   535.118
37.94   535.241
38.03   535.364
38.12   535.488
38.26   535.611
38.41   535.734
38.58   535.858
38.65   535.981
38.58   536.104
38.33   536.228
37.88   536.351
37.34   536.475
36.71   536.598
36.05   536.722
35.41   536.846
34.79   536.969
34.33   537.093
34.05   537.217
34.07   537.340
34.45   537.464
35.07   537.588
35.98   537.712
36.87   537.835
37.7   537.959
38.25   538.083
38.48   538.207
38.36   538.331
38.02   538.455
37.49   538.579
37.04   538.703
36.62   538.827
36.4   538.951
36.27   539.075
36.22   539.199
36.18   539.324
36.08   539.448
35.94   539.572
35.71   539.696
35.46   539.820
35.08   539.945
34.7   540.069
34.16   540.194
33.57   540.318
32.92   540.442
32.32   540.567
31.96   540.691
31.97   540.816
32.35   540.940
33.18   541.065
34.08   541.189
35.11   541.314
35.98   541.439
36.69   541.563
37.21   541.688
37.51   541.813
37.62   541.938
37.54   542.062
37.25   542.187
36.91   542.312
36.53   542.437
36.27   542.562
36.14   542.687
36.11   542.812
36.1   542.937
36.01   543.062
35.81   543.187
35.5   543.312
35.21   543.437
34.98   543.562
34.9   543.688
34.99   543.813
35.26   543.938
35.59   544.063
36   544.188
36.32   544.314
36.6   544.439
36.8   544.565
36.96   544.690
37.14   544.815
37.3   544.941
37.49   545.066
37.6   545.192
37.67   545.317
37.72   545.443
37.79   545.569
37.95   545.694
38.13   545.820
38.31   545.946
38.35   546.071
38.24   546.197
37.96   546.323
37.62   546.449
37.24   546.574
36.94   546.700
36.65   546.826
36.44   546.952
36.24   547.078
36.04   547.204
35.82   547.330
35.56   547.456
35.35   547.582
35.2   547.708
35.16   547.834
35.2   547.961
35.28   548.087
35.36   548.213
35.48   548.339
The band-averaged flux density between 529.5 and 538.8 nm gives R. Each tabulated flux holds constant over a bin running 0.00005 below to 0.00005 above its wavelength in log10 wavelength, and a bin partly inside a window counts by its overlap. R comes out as 36.3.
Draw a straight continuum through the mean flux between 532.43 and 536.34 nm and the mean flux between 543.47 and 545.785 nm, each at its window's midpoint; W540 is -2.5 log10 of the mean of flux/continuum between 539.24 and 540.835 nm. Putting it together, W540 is 0.07 mag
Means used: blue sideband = 36.6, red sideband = 36.6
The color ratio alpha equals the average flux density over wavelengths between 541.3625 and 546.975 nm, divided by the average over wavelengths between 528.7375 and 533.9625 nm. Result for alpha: 1.0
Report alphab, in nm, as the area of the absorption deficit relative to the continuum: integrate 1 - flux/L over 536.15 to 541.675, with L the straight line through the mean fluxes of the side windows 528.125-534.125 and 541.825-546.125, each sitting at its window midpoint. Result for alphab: 0.09 nm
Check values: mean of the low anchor 35.4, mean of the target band 35.6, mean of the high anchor 36.7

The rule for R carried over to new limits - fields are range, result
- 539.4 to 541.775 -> 34.5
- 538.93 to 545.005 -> 35.6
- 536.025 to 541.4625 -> 35.6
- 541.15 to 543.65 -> 36.2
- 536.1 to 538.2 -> 36.2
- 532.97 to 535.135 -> 36.2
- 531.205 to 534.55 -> 36.1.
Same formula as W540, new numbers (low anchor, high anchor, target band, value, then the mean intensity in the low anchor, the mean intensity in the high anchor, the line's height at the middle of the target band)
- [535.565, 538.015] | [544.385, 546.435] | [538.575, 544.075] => 0.05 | 36.6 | 37.6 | 37.1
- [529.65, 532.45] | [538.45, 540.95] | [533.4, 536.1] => -0.05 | 36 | 35.1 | 35.6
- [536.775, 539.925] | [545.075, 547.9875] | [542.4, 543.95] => 0.03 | 36.2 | 36.9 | 36.6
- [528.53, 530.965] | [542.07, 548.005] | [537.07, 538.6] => -0.02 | 34.7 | 36.5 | 35.7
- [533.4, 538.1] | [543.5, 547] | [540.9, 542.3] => 0.03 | 36.8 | 37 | 36.9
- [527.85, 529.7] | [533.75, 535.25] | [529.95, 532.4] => -0.03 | 34.4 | 36.9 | 35.4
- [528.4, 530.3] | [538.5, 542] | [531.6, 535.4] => -0.05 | 34.3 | 35.2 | 34.7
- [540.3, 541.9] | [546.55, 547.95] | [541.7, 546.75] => -0.05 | 34.3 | 36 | 35.1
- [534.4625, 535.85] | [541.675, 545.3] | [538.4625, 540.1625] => 0.03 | 37.7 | 36.4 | 37.1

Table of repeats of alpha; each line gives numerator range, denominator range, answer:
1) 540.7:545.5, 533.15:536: 0.97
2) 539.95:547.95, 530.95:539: 0.98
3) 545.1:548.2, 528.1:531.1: 1.06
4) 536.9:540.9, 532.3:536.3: 0.97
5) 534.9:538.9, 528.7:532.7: 1.04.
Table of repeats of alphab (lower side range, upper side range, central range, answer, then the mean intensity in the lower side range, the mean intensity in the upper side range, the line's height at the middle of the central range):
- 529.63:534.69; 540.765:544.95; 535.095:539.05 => -0.13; 35.8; 35.9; 35.8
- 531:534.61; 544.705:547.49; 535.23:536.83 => -0.06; 36.1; 37.3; 36.4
